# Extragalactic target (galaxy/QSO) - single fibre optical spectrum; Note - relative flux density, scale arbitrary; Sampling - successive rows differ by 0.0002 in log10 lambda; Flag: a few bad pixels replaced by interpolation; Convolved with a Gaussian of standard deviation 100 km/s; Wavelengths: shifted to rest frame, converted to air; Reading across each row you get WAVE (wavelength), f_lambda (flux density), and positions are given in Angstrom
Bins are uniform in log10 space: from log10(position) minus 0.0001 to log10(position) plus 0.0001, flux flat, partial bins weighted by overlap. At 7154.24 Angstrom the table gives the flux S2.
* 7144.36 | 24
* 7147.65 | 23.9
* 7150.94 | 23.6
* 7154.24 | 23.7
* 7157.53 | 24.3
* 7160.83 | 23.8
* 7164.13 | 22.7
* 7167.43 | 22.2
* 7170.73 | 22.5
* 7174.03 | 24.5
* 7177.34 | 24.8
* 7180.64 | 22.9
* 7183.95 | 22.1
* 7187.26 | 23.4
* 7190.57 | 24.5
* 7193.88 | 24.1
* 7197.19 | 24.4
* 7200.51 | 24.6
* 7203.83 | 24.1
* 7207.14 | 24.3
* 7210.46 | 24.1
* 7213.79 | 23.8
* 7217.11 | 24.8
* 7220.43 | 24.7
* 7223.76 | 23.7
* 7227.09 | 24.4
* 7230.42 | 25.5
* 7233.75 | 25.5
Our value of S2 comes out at 23.7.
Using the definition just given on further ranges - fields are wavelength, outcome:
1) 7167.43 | 22.2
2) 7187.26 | 23.4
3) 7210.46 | 24.1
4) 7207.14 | 24.3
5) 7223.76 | 23.7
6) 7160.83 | 23.8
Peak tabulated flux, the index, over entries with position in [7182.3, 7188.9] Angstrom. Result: 23.4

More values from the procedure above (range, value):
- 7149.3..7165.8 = 24.3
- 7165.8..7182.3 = 24.8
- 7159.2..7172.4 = 23.8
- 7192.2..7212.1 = 24.6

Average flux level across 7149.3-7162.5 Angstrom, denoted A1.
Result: 23.8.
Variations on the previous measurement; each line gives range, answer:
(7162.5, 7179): 23.3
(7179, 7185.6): 22.5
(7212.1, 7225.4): 24.2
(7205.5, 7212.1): 24.2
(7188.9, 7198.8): 24.3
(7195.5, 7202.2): 24.5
